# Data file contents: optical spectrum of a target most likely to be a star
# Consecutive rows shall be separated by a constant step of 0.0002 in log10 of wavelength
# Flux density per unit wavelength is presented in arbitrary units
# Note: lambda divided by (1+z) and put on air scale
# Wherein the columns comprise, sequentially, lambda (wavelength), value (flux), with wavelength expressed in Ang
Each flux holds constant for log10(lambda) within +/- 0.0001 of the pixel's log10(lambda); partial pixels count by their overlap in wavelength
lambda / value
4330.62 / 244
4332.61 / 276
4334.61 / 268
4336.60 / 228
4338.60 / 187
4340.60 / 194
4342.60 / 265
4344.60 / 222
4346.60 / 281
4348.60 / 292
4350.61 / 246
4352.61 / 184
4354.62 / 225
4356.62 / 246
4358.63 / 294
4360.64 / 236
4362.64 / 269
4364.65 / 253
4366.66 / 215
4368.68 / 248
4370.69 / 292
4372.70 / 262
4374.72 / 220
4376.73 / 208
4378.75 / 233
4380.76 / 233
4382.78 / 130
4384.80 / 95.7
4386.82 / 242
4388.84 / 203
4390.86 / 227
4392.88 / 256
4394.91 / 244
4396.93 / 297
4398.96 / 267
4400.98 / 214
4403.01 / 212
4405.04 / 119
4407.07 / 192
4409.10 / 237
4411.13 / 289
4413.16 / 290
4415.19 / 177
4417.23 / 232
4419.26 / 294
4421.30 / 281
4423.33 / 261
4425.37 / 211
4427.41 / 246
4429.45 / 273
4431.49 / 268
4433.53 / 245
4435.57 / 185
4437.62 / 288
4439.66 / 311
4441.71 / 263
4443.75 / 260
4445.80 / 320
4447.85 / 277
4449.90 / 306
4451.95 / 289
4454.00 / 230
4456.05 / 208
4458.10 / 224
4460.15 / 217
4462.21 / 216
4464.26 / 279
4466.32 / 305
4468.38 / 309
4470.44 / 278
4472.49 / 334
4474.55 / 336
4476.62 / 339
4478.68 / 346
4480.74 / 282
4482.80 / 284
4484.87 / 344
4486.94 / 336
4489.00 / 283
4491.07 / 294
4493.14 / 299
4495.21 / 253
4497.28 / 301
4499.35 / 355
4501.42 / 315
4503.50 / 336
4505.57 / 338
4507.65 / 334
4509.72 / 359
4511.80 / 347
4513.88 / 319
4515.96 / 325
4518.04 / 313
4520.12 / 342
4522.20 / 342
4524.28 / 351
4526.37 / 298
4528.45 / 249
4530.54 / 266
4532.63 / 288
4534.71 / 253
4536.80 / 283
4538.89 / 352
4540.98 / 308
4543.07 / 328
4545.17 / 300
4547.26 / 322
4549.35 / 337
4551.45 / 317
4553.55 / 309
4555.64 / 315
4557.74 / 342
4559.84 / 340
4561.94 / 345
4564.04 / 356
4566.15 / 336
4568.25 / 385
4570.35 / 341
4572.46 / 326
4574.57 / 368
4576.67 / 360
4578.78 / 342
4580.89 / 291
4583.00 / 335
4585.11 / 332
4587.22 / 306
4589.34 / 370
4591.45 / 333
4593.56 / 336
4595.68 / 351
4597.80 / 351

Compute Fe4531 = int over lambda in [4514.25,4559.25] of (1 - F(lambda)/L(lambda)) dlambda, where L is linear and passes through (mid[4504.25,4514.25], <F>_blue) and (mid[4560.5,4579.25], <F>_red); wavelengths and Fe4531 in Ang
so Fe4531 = 4.4 Ang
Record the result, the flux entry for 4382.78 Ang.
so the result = 130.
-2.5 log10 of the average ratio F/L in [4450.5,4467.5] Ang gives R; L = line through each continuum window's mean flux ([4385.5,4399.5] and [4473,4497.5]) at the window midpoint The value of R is 0.17 mag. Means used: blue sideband 244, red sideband 309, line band 248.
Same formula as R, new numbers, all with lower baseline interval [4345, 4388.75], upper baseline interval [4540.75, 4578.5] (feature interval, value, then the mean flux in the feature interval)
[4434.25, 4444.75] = 0.044 mag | 261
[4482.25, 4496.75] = -0.004 mag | 299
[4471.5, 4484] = -0.100 mag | 320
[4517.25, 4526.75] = -0.053 mag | 332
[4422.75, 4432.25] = 0.061 mag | 251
